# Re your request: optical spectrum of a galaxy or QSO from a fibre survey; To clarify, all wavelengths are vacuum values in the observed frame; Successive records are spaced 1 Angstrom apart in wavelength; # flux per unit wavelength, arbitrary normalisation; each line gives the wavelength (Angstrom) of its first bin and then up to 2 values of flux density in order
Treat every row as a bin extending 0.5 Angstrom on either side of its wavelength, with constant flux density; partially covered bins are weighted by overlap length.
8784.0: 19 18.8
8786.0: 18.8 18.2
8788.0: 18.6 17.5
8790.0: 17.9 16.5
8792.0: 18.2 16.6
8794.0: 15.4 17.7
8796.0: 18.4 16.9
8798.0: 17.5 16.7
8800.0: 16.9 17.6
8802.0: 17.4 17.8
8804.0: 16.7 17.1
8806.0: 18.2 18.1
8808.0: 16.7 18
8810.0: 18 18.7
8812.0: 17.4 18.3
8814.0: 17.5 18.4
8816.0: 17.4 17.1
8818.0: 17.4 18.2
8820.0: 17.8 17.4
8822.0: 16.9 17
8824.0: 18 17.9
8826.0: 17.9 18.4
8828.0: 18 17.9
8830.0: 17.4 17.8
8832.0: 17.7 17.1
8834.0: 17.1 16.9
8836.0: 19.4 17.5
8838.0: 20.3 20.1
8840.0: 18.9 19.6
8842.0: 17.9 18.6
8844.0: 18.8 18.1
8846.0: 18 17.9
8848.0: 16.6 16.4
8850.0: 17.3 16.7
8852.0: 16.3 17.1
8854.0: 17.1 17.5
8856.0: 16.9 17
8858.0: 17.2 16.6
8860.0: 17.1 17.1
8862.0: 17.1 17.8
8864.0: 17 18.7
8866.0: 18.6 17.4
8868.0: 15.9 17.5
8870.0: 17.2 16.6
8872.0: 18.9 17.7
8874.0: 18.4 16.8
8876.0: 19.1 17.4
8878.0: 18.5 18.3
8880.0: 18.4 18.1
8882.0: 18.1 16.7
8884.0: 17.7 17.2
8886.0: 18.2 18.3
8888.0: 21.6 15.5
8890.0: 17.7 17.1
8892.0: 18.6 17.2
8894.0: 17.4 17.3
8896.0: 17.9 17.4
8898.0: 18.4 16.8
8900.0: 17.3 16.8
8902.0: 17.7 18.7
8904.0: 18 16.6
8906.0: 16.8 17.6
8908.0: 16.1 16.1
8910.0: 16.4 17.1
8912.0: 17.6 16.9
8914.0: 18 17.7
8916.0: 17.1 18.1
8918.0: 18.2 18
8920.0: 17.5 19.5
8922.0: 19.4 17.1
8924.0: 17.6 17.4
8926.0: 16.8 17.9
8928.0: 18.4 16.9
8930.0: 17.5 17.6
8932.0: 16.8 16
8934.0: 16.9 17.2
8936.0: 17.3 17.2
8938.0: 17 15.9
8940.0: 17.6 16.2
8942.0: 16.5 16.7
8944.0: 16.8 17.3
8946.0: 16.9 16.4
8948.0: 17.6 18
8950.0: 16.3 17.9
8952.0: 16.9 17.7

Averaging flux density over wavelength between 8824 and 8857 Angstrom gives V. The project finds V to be 17.8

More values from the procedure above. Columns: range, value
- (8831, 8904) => 17.7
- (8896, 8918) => 17.3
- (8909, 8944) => 17.3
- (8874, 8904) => 17.8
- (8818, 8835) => 17.6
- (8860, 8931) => 17.6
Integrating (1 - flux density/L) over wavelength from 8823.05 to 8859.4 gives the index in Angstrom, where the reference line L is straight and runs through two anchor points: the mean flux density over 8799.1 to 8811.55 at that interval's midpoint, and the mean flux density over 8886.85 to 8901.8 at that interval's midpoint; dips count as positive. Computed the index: -0.3 Angstrom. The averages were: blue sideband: 17.6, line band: 17.8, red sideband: 17.7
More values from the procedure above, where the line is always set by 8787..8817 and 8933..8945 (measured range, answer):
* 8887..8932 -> -1.6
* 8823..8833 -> -0.2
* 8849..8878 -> -0.3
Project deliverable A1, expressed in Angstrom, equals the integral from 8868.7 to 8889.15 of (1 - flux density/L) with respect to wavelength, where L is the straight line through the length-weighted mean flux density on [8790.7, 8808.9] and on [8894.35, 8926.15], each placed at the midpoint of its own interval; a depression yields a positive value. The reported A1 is -0.61 Angstrom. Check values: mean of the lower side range 17.3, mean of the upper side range 17.5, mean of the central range 18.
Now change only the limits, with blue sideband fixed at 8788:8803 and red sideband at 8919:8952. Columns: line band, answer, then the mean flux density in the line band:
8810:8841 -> -1.2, 18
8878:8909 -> -0.7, 17.6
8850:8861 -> 0.2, 17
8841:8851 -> -0.3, 17.8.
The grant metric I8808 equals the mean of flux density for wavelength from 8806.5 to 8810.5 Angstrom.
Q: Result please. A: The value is 17.7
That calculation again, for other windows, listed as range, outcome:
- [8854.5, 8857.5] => 17.1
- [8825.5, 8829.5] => 18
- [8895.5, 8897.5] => 17.6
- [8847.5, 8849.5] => 16.5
